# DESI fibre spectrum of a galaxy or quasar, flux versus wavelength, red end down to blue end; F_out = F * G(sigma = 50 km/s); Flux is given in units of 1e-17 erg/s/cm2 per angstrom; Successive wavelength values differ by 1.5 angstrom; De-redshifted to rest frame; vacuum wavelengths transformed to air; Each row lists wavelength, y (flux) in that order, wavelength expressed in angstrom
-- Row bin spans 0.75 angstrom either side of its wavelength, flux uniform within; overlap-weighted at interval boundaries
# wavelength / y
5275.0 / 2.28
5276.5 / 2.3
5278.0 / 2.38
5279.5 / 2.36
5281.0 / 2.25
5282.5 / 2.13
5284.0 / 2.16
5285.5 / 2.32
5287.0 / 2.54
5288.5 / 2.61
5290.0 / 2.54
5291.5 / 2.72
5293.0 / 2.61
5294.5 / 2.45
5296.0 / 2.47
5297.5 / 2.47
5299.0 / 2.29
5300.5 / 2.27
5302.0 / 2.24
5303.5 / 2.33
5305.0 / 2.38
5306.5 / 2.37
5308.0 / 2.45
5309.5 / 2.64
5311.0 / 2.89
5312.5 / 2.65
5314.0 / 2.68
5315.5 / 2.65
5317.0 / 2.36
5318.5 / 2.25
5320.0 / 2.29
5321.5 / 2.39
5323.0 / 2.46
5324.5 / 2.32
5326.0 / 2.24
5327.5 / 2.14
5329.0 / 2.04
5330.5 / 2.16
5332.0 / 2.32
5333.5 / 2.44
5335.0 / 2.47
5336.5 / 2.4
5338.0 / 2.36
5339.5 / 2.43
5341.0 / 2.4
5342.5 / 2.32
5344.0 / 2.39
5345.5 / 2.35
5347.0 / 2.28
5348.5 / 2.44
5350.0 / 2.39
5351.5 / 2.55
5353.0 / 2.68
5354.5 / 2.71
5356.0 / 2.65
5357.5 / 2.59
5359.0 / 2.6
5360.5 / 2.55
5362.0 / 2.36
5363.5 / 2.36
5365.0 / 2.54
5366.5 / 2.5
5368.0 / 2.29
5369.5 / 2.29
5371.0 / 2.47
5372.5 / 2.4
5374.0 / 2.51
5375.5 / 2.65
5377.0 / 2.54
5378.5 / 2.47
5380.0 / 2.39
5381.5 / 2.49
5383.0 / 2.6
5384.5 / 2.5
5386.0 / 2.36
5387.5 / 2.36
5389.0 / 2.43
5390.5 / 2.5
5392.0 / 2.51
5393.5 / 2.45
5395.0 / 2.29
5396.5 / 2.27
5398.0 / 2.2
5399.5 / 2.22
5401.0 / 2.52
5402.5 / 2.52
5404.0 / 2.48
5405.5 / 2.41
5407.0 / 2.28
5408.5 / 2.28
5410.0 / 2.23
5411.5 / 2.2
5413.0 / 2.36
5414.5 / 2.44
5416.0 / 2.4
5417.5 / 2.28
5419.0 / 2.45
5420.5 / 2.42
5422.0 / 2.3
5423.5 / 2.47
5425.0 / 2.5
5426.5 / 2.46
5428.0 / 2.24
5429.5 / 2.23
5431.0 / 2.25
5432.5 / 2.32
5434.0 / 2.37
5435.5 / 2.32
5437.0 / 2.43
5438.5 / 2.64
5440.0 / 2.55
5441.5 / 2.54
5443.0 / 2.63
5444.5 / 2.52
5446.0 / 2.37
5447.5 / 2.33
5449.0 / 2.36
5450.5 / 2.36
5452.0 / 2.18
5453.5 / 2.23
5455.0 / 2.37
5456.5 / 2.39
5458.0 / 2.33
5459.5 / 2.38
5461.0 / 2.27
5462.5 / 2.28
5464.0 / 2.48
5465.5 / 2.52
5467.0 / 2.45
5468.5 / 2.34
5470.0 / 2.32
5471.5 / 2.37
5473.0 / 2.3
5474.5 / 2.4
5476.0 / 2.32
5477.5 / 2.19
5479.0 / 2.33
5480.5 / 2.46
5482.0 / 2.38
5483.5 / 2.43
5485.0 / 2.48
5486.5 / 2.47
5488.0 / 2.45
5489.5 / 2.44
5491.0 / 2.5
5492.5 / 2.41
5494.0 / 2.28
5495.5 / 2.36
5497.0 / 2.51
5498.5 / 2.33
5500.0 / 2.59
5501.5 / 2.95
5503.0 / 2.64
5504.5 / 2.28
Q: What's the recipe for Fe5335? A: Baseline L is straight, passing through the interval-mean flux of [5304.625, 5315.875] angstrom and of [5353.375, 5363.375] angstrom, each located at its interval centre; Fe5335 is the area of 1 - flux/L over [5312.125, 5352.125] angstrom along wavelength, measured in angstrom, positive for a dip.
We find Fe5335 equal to 3.2 angstrom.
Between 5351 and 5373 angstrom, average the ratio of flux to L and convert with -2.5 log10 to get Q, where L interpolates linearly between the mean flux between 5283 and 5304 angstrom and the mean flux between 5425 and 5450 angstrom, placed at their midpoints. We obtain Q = -0.04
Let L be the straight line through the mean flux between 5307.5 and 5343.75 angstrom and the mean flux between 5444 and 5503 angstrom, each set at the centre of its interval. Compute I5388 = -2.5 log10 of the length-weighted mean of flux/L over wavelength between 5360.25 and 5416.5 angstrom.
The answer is 0.00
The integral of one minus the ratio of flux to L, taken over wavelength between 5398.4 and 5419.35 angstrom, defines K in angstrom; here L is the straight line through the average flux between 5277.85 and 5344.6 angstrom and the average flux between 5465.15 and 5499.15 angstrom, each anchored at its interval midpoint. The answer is 0.3 angstrom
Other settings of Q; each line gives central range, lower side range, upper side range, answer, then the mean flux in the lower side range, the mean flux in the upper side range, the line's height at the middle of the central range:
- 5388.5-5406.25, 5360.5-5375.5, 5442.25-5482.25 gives 0.01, 2.43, 2.36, 2.41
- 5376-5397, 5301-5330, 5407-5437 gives -0.04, 2.41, 2.34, 2.36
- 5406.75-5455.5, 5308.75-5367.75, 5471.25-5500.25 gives 0.02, 2.44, 2.4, 2.41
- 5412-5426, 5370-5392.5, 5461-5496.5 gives 0.02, 2.48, 2.39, 2.44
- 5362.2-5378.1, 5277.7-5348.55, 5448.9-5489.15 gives -0.03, 2.4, 2.37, 2.39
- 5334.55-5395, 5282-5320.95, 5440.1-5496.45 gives -0.01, 2.45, 2.39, 2.43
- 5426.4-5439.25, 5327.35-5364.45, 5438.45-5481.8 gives 0.02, 2.42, 2.38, 2.39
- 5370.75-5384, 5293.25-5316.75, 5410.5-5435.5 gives -0.04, 2.48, 2.35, 2.4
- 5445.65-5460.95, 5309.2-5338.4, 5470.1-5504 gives 0.05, 2.4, 2.43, 2.43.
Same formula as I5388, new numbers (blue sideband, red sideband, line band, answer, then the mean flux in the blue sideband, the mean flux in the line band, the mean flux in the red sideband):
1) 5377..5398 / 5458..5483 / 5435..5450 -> -0.04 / 2.43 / 2.47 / 2.36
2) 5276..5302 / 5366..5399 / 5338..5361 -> -0.03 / 2.4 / 2.48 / 2.43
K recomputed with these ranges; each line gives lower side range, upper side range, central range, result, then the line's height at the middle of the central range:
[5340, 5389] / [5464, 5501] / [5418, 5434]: 0.48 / 2.44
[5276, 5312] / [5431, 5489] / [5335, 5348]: 0.23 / 2.42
